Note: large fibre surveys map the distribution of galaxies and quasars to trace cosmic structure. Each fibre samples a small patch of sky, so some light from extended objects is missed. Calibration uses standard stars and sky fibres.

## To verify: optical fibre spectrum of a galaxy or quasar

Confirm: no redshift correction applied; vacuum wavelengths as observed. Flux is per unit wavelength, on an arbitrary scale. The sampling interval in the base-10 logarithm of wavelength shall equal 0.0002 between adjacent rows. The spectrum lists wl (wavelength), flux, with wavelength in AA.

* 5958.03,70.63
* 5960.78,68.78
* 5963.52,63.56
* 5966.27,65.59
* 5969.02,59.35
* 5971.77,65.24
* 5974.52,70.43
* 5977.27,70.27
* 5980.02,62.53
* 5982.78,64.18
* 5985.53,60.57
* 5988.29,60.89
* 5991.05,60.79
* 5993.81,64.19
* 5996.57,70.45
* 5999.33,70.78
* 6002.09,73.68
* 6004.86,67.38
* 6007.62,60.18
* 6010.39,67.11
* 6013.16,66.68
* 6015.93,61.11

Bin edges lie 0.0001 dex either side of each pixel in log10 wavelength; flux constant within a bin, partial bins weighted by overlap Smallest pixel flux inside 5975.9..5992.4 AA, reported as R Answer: 60.57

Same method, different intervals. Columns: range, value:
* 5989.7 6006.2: 60.79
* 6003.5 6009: 60.18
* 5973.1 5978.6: 70.27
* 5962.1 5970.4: 59.35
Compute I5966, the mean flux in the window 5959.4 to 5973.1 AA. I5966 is 64.5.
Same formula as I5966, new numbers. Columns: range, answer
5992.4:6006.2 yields 69.3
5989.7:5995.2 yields 62.5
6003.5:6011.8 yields 64.9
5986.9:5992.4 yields 60.8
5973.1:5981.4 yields 67.8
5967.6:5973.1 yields 62.3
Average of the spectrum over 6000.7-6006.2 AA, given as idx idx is 70.5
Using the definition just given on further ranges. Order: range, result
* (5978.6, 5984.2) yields 63.4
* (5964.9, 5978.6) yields 66.2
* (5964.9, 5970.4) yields 62.4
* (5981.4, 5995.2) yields 62.1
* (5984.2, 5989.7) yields 60.7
